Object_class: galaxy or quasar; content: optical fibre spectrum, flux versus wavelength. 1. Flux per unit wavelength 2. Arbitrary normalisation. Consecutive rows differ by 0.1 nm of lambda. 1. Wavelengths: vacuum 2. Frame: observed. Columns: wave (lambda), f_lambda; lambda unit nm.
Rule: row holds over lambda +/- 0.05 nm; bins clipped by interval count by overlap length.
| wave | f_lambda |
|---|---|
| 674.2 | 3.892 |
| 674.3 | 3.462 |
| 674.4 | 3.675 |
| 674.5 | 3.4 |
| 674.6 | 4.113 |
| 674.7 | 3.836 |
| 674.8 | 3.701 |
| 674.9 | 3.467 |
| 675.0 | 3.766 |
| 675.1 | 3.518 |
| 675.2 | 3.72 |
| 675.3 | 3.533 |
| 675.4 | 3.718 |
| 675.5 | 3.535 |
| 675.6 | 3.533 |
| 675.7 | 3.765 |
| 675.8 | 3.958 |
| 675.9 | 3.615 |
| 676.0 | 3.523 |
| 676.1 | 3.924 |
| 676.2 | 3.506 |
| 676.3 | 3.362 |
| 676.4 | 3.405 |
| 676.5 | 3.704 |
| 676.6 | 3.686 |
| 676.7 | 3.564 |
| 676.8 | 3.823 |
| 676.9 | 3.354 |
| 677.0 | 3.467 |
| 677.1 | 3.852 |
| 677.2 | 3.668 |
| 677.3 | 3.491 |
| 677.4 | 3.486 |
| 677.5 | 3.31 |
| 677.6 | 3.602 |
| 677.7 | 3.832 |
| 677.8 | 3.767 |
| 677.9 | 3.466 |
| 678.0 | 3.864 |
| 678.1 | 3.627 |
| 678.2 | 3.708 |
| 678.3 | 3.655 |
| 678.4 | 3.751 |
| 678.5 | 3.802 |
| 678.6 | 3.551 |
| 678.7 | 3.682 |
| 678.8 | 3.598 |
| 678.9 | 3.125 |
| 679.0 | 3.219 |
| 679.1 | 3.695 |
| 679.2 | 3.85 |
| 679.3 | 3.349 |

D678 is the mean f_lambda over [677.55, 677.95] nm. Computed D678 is 3.67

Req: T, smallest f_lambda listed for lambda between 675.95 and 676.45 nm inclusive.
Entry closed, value 3.362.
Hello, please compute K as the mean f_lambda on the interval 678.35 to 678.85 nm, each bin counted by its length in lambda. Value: 3.68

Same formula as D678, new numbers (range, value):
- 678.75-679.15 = 3.41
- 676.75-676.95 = 3.59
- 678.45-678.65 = 3.68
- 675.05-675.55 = 3.6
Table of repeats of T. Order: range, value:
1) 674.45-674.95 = 3.4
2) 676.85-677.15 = 3.354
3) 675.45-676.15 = 3.523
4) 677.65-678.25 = 3.466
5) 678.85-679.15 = 3.125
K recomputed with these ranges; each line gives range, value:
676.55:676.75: 3.63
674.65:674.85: 3.77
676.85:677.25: 3.59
